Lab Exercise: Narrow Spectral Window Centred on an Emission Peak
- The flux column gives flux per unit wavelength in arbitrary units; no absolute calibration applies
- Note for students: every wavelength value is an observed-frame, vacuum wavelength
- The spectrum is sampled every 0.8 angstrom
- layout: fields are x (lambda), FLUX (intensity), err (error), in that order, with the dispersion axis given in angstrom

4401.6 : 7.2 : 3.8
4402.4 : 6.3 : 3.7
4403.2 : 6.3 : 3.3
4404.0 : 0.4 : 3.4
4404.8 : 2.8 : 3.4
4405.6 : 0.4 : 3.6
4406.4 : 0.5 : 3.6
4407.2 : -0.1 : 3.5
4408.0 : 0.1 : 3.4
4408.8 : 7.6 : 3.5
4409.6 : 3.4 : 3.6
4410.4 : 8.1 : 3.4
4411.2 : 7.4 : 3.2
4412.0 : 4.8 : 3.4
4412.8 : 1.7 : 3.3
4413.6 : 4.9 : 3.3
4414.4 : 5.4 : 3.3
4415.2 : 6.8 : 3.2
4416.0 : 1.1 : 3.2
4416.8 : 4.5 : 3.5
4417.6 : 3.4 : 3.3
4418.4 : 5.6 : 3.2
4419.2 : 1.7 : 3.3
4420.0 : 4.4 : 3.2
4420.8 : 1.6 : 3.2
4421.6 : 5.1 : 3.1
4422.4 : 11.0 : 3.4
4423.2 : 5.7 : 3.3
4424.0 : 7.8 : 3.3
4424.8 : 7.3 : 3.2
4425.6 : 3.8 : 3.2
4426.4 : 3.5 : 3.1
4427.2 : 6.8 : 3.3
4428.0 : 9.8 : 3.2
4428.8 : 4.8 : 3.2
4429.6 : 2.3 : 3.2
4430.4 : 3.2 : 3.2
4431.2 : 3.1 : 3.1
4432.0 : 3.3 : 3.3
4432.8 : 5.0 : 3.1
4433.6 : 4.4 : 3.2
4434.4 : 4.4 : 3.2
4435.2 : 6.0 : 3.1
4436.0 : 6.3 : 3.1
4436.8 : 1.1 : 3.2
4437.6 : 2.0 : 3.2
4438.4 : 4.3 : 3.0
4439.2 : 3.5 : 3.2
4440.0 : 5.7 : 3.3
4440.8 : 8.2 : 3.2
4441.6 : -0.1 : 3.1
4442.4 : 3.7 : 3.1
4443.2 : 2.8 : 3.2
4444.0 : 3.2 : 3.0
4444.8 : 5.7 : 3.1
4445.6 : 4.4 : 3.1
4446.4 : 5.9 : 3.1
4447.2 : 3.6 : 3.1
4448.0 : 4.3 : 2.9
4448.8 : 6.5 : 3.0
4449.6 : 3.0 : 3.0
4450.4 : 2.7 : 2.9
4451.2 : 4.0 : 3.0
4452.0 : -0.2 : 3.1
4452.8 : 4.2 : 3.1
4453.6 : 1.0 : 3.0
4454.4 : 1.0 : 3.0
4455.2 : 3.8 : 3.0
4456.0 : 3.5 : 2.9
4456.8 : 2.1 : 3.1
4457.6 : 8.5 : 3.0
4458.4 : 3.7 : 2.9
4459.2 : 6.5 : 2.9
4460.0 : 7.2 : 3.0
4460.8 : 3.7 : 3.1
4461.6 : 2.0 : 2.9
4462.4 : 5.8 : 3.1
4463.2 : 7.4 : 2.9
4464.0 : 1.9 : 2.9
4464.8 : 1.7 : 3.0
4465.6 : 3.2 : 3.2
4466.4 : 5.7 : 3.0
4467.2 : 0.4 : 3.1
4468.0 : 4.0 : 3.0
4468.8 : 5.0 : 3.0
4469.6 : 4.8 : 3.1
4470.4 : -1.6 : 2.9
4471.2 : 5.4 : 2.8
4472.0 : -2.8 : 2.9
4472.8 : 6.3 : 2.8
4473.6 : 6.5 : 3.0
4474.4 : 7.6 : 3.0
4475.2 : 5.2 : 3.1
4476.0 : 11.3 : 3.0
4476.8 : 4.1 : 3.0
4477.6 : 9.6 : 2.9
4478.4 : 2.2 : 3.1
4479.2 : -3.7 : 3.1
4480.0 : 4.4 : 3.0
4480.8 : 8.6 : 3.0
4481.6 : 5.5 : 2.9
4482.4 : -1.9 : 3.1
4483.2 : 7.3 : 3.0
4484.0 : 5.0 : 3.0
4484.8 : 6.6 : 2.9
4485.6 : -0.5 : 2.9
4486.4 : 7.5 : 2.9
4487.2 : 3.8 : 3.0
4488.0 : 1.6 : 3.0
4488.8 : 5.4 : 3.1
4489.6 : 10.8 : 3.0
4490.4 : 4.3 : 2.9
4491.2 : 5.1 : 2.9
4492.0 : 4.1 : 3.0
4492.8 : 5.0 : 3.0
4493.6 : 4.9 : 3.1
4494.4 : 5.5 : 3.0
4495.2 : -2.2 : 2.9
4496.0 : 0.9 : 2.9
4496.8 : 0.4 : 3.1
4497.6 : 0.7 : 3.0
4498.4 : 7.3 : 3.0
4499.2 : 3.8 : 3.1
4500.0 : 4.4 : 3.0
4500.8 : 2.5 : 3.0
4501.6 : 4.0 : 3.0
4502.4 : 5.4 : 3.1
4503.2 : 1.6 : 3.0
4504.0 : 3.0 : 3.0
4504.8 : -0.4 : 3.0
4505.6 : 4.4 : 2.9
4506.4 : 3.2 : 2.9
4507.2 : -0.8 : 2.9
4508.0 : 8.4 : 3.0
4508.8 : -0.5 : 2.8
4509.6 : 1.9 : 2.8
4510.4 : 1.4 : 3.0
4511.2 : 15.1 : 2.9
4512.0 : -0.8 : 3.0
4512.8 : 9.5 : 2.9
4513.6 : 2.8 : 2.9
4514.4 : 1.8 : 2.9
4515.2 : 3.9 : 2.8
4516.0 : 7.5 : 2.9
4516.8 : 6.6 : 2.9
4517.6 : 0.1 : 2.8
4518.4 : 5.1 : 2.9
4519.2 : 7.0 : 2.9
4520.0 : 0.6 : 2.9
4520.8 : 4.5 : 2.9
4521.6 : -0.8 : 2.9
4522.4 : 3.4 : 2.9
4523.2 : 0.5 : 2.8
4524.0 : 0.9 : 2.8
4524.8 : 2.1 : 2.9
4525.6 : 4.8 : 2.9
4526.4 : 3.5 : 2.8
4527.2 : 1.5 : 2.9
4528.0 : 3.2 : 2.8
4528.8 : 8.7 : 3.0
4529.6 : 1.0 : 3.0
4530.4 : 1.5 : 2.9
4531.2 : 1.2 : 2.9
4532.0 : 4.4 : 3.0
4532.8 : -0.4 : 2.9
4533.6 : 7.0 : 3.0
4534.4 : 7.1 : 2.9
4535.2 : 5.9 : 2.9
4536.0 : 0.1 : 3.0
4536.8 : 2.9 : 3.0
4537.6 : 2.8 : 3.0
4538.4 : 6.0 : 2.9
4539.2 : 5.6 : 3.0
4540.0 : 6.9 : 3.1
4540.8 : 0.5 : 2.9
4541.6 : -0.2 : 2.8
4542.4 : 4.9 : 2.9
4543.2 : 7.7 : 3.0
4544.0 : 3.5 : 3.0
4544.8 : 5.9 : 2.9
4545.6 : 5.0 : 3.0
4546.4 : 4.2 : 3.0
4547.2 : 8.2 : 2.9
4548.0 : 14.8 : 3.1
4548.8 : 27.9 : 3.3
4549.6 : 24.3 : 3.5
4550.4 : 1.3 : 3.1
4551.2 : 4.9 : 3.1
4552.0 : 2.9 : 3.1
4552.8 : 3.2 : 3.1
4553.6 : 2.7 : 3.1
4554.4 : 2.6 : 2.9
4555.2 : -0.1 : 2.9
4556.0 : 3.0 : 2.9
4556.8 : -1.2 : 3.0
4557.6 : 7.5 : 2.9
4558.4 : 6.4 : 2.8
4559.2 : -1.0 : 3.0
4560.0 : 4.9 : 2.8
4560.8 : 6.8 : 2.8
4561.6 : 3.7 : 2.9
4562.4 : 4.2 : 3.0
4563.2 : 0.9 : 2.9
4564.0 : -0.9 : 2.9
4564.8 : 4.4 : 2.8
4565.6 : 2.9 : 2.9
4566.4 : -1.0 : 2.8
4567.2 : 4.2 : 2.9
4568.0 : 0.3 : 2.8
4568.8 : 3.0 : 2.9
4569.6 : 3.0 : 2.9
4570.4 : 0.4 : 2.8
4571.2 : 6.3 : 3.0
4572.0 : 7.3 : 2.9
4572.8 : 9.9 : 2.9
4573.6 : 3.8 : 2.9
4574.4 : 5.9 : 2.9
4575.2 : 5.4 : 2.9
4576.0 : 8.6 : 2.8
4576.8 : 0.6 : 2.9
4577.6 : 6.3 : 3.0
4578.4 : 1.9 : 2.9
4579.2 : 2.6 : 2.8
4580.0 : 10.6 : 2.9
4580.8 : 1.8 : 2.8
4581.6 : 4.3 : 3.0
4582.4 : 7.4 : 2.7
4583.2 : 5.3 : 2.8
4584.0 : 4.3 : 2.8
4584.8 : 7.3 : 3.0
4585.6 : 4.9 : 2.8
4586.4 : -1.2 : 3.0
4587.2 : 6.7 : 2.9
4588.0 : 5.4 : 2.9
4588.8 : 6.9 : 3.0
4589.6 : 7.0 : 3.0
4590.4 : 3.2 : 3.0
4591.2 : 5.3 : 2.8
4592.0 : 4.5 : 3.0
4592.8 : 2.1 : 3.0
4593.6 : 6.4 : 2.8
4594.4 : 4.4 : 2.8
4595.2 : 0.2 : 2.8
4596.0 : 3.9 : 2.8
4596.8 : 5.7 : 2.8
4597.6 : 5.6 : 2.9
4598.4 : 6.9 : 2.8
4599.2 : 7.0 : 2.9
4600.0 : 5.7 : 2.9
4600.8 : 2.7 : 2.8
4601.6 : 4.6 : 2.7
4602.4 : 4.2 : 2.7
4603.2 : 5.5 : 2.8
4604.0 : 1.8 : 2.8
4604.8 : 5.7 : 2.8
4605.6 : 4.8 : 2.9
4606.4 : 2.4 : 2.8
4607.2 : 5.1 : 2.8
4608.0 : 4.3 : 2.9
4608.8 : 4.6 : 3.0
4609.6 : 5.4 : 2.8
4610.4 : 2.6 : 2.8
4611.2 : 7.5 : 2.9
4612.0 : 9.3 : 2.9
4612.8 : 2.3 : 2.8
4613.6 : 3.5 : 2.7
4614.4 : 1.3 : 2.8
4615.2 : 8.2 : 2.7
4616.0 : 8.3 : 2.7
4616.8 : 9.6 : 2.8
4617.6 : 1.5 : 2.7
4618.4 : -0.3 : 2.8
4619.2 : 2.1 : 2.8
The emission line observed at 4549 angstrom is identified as H-gamma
